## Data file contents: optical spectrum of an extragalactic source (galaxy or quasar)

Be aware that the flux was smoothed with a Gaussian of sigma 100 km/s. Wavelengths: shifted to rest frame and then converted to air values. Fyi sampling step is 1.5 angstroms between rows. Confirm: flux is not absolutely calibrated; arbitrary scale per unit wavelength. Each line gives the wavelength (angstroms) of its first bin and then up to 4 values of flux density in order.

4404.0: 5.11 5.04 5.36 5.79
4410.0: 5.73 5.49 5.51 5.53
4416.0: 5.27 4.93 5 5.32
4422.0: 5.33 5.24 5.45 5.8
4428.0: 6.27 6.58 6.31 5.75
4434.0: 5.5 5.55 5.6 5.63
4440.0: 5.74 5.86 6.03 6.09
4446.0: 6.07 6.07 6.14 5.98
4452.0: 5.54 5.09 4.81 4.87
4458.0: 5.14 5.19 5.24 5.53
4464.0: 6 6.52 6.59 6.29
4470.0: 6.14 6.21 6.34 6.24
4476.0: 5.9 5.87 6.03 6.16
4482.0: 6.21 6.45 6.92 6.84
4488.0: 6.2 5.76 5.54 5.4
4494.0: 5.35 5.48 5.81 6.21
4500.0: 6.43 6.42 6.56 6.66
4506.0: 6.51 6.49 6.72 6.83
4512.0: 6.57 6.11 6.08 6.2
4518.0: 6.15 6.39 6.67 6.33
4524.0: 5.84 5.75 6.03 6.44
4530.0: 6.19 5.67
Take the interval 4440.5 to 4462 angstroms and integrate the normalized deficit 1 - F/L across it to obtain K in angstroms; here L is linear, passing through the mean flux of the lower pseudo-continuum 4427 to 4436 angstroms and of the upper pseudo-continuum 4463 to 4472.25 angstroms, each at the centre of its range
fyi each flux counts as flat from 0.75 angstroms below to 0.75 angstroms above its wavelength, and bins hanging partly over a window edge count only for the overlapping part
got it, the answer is 2.0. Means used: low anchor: 6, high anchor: 6.27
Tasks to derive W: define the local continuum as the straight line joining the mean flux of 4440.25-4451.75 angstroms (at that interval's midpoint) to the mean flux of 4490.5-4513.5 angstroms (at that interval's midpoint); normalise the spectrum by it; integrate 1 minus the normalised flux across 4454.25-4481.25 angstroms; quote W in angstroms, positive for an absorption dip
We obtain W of 1.1 angstroms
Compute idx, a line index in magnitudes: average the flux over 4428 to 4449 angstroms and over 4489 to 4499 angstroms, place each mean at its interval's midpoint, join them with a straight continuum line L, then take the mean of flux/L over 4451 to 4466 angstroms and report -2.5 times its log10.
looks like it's 0.08 mag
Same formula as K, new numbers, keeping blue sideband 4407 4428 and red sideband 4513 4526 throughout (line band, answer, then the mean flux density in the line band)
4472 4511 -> -1.5 angstroms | 6.2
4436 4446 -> -0.4 angstroms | 5.84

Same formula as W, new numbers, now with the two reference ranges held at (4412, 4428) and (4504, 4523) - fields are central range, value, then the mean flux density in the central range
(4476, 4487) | -0.4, 6.31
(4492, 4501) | 0.6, 5.81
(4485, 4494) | 0.3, 5.98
